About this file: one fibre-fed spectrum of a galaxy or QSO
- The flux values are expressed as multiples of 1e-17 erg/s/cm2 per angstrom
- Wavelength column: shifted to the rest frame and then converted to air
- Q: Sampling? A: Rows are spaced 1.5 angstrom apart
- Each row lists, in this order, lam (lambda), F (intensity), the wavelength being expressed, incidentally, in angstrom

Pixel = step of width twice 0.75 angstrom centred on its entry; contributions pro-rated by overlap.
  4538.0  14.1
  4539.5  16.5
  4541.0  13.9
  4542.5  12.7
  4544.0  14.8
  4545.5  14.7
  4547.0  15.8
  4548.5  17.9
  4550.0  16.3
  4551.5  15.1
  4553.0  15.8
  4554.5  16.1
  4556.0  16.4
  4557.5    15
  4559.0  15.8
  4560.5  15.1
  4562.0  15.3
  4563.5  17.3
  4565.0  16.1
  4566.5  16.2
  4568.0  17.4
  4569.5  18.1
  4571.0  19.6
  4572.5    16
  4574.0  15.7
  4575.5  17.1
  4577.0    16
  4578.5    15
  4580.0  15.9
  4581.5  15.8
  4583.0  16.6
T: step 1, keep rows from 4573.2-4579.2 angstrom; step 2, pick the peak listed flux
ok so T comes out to 17.1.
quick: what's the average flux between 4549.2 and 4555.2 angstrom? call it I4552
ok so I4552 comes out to 15.8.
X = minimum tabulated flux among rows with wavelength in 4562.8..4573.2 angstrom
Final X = 16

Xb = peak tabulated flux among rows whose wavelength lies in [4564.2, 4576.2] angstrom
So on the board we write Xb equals 19.6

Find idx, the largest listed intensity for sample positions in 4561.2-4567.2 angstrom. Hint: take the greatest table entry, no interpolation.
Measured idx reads 17.3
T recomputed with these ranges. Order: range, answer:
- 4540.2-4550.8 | 17.9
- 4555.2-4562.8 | 16.4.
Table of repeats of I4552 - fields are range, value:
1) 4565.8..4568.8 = 16.8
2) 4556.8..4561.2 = 15.3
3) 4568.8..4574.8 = 17.3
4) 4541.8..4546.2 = 14.1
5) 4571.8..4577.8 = 16.2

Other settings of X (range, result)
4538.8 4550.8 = 12.7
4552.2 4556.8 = 15.8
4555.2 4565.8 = 15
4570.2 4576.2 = 15.7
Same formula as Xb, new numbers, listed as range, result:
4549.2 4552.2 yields 16.3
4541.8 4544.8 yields 14.8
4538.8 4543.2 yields 16.5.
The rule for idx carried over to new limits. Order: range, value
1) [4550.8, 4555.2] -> 16.1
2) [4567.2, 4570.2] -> 18.1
